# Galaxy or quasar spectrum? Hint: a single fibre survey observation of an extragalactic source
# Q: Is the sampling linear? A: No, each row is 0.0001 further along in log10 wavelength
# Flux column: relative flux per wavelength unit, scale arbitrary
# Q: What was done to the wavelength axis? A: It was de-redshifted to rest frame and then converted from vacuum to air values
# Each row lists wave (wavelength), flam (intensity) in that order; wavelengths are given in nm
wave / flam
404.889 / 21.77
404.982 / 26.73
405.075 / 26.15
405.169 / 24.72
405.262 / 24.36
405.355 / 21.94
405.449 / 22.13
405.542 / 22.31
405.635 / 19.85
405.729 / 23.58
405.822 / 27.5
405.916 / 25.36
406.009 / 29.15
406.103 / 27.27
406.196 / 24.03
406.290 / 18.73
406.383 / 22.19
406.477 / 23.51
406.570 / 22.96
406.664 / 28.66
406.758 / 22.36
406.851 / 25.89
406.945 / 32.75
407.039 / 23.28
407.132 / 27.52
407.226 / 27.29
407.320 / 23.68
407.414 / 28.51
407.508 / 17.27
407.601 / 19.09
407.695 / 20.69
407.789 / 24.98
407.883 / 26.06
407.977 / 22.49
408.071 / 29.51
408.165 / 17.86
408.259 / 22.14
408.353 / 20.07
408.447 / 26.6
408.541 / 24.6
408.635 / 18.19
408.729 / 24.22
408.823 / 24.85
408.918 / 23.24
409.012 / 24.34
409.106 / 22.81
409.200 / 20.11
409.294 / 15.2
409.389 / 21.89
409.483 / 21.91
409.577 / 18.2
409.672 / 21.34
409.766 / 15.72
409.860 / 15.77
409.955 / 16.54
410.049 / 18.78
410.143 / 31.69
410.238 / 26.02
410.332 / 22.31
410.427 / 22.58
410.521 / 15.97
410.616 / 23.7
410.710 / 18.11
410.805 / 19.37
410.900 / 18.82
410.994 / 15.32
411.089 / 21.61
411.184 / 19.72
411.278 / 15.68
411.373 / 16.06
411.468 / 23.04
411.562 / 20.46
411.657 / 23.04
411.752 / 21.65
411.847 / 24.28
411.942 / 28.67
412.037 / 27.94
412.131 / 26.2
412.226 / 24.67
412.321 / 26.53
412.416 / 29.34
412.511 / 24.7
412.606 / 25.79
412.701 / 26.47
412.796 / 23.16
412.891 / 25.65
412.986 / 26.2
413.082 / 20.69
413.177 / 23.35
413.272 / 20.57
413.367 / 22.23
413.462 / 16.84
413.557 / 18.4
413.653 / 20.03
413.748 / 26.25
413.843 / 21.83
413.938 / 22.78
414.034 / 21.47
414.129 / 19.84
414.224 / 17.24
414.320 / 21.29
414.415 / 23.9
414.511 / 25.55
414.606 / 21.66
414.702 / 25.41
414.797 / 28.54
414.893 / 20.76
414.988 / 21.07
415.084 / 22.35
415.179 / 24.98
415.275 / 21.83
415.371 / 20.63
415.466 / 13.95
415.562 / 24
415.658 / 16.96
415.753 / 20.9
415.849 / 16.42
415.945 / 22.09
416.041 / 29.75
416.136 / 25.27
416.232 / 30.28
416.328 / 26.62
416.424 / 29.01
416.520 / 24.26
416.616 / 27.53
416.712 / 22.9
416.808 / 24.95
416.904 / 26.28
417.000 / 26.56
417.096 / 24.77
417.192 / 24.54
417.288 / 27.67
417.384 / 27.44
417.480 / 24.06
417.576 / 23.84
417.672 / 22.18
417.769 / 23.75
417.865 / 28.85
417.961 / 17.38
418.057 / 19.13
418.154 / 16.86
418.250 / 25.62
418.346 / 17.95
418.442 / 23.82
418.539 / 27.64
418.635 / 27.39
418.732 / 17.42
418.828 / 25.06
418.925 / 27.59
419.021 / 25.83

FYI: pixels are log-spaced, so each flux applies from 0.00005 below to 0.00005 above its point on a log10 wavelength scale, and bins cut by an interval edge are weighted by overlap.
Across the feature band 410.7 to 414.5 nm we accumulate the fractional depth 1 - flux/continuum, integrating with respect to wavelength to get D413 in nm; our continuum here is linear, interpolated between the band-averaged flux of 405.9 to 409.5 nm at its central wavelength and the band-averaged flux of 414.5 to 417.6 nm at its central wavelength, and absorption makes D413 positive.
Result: 0.25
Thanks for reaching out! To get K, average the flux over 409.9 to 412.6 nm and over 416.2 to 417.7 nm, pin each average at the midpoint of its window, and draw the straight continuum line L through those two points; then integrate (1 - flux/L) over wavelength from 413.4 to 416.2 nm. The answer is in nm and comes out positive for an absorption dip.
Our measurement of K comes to 0.30 nm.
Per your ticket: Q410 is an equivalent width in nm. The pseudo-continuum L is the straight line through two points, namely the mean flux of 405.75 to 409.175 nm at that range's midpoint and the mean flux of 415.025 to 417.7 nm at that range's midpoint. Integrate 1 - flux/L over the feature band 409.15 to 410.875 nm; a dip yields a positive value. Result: 0.273 nm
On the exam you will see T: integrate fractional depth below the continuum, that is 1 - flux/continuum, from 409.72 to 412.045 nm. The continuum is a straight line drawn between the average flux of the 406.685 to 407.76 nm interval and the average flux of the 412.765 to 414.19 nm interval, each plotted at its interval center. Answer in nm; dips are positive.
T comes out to 0.22 nm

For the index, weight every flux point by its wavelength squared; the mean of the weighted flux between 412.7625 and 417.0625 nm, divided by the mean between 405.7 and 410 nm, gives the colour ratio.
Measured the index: 1.03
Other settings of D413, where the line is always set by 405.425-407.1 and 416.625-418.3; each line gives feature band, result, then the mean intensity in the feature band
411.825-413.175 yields -0.08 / 25.7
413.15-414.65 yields 0.17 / 21.4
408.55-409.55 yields 0.11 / 21.7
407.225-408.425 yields 0.08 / 23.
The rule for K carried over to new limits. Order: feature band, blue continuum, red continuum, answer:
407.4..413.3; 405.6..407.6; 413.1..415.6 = 0.26 nm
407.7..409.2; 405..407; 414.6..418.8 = 0.07 nm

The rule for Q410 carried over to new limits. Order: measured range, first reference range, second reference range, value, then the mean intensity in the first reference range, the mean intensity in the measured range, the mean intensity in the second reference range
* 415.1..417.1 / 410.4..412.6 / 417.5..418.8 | -0.12 nm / 22.1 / 23.8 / 22.5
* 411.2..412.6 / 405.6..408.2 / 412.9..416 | -0.07 nm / 24.4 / 23.7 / 21.6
